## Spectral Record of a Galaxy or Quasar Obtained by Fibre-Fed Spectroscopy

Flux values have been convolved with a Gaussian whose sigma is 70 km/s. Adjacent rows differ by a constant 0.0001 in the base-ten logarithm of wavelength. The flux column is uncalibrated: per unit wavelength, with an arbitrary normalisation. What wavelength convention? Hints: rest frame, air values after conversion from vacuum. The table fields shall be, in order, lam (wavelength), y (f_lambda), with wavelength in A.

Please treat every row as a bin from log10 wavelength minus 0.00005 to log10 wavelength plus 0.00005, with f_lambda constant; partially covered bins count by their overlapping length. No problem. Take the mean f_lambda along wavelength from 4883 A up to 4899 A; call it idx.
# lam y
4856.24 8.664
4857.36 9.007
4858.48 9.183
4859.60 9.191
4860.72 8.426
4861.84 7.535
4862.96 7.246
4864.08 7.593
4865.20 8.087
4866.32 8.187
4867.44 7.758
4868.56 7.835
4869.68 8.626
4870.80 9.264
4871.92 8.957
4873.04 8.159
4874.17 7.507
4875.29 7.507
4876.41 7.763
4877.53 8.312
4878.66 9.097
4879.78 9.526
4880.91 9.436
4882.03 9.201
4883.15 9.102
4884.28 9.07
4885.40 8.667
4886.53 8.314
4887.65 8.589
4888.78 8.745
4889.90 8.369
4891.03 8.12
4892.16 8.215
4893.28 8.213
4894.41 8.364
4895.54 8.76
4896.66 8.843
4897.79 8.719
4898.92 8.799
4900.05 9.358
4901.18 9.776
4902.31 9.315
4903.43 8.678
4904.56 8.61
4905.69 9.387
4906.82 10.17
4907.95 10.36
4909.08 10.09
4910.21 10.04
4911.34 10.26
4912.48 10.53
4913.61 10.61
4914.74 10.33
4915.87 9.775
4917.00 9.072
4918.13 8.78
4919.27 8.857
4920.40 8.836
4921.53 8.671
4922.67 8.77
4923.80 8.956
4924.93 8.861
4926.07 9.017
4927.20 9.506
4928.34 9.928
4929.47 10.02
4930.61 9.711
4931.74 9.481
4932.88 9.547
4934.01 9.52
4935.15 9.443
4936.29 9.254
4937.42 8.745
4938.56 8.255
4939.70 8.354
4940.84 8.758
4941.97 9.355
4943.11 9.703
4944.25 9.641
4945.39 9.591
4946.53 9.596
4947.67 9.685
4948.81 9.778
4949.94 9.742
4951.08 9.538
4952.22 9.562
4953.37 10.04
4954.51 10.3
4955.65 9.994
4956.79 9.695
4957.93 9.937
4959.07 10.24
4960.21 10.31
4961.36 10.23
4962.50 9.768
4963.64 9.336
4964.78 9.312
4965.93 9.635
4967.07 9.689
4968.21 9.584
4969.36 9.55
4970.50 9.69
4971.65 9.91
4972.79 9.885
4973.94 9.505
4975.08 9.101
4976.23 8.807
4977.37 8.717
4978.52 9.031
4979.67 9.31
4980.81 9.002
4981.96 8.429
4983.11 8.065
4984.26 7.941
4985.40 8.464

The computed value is 8.57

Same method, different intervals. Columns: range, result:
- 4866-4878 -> 8.17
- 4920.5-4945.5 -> 9.22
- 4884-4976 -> 9.37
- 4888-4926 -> 9.18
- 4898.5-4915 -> 9.75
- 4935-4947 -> 9.14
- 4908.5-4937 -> 9.51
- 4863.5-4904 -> 8.58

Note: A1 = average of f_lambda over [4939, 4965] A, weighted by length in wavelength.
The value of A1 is 9.67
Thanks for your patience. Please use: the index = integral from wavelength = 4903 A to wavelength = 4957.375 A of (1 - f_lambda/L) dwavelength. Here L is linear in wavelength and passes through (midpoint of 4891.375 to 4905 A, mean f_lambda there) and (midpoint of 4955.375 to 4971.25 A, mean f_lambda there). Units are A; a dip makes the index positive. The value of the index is -1.3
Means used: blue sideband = 8.8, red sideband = 9.78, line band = 9.49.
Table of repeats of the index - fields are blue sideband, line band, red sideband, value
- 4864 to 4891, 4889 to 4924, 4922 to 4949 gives -1.23 A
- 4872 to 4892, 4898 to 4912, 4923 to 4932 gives -0.87 A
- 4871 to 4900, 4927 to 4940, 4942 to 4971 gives 0.07 A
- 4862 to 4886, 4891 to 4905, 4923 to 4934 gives 0.14 A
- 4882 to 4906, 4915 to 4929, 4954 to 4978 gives 0.00 A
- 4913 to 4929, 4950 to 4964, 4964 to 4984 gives -1.01 A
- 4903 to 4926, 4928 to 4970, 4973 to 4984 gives -2.00 A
